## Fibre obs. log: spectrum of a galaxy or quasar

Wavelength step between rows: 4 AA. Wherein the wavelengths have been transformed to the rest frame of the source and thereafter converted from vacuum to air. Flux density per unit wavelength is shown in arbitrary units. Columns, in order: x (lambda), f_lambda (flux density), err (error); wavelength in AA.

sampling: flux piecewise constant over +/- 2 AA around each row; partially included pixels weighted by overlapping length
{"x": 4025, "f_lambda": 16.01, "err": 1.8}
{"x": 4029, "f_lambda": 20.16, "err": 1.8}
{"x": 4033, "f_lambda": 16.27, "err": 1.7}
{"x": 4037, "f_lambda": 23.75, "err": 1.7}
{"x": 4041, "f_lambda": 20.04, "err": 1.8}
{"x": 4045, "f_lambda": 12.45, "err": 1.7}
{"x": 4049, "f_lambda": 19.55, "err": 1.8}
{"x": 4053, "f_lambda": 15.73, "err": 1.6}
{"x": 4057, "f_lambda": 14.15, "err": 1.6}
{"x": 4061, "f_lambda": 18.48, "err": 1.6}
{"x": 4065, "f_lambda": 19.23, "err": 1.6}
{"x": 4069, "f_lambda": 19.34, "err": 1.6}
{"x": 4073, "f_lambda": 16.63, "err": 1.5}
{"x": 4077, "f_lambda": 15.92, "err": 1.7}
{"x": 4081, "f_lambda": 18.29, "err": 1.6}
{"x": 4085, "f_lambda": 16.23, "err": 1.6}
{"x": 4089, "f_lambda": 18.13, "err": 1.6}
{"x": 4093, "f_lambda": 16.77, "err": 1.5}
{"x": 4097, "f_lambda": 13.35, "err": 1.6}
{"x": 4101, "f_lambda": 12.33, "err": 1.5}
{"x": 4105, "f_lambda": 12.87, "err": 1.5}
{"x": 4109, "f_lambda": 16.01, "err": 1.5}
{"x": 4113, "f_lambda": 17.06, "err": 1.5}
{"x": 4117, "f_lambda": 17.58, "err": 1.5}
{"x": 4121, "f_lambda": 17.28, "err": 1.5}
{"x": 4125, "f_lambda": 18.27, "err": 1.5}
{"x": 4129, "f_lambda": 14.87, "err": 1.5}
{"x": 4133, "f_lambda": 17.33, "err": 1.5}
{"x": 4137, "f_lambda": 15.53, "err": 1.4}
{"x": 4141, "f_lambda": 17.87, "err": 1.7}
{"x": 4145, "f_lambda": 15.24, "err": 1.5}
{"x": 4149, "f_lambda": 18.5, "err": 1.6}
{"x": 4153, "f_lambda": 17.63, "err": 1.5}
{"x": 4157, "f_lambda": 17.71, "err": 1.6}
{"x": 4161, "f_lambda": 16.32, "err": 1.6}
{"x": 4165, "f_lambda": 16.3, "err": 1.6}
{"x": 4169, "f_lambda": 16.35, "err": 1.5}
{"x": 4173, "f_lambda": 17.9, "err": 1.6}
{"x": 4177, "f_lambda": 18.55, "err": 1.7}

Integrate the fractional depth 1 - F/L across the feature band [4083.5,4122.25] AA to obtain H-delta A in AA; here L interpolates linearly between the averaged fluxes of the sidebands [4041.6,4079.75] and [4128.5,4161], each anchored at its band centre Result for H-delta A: 2.8 AA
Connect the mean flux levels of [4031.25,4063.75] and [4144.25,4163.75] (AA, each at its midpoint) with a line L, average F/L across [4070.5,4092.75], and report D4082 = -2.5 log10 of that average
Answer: 0.02 mag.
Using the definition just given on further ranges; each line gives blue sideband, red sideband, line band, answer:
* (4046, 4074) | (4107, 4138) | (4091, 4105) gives 0.22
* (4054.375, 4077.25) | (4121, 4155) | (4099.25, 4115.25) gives 0.17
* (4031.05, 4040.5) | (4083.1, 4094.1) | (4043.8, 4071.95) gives 0.10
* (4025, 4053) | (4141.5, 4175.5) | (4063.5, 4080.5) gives 0.01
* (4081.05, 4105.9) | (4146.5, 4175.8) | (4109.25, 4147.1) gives -0.03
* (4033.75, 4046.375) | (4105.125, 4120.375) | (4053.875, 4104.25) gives 0.07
